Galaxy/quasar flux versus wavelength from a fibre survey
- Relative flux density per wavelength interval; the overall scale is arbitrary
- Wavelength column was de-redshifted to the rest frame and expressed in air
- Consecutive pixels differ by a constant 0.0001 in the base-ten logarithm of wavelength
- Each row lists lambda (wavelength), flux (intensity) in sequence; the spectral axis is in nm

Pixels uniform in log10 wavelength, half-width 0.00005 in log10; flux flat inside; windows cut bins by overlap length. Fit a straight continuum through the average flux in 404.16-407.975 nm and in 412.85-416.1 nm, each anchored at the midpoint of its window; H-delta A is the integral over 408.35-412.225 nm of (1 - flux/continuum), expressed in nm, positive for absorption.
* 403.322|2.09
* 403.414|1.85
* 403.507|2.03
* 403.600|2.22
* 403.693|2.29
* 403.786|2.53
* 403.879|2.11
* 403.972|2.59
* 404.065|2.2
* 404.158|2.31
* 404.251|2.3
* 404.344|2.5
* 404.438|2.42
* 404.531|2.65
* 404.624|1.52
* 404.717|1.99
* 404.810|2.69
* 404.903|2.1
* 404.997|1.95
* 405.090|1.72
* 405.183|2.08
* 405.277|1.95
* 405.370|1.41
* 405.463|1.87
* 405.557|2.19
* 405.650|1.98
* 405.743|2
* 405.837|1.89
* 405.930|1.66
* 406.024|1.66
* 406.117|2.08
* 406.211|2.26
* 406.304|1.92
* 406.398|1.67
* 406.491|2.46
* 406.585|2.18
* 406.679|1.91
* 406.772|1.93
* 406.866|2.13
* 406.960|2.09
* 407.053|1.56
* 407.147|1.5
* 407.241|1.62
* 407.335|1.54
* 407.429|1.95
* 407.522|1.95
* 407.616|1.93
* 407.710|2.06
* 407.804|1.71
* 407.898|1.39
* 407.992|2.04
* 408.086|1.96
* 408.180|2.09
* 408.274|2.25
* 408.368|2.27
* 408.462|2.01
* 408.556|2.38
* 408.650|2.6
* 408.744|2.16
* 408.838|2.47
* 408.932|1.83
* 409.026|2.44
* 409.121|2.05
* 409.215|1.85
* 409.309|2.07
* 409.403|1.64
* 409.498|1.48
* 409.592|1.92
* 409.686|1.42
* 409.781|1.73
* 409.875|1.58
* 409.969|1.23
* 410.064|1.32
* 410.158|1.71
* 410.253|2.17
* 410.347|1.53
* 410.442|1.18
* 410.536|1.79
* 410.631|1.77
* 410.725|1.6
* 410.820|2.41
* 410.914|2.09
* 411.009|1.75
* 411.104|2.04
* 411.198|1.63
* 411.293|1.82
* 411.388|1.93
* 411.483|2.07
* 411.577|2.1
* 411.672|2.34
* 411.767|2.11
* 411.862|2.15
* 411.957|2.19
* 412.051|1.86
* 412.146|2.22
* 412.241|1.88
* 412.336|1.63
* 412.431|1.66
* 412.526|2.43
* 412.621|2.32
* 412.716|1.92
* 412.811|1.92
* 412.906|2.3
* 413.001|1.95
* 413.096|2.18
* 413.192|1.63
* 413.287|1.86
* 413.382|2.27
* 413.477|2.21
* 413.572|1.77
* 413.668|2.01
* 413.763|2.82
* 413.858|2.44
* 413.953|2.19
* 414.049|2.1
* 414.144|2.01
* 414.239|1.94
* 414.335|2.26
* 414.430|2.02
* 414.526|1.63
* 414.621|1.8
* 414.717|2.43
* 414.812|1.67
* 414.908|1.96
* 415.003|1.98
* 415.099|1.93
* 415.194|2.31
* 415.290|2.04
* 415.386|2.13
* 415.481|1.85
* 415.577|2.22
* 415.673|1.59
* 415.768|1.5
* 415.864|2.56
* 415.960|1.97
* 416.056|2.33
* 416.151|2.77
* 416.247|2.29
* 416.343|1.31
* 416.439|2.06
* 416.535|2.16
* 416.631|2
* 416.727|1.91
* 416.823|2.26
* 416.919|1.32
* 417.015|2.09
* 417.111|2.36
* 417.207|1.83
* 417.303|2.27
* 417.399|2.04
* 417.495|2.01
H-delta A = 0.17 nm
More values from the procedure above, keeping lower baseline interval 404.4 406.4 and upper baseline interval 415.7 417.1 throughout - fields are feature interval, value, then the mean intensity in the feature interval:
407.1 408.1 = 0.11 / 1.78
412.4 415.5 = -0.05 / 2.06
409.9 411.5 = 0.20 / 1.76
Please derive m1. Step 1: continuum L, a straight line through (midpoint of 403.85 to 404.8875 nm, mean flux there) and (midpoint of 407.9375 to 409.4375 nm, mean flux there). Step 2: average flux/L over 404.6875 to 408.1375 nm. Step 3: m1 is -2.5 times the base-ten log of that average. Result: 0.16 mag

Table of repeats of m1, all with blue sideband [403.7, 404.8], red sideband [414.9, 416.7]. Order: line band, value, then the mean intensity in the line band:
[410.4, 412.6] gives 0.103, 1.95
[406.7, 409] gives 0.124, 1.98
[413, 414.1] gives -0.014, 2.13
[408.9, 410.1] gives 0.250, 1.74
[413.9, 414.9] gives 0.041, 2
